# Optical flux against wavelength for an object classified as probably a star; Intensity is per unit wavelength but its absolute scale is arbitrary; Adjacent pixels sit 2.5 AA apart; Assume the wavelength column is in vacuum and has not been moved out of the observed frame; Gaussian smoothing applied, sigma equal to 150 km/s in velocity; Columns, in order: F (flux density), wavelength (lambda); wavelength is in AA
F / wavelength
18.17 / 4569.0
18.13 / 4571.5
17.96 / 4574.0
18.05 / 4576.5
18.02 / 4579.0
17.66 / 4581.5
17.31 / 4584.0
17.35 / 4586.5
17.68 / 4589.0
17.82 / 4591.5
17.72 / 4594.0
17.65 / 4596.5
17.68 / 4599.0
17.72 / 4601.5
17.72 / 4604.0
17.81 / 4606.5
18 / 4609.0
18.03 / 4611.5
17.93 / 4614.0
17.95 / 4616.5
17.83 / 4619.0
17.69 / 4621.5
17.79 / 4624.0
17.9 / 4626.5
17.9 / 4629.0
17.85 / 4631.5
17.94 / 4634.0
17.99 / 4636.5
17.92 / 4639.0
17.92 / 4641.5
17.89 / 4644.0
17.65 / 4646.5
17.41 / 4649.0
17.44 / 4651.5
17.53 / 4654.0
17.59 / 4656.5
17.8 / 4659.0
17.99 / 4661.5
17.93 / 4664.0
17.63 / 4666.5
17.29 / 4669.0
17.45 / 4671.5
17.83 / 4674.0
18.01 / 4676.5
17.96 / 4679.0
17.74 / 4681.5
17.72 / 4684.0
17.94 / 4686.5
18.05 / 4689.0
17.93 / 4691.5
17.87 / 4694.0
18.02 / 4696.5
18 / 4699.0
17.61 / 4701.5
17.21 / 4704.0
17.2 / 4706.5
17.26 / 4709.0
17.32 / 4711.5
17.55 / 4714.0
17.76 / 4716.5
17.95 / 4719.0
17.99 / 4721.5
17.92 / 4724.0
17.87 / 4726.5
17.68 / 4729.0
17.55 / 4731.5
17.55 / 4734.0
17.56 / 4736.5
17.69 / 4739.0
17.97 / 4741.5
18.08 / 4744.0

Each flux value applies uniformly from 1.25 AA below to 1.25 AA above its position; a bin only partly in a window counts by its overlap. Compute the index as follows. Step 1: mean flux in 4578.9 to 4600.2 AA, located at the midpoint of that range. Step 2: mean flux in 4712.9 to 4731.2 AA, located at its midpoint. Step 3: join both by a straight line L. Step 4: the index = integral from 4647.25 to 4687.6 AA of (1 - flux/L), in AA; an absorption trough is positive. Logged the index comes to 0.1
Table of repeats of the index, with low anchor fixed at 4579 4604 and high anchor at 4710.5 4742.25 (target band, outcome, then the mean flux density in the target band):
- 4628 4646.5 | -0.2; 17.9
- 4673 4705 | -0.3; 17.8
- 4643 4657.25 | 0.1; 17.6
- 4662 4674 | 0.0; 17.6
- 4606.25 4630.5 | -0.3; 17.9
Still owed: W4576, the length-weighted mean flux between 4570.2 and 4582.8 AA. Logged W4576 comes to 18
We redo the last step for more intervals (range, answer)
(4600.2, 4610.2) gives 17.8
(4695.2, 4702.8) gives 17.9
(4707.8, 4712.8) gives 17.3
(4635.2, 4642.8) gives 17.9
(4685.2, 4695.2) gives 17.9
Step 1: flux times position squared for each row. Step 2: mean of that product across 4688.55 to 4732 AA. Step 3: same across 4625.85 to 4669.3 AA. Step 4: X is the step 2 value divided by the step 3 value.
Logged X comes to 1.0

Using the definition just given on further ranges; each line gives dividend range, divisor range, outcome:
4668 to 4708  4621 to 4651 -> 1.02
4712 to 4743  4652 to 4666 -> 1.03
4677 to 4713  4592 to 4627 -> 1.03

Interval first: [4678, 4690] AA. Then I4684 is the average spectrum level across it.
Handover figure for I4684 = 17.9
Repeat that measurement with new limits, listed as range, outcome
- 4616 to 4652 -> 17.8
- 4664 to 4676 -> 17.6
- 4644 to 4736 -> 17.7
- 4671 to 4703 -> 17.9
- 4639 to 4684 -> 17.7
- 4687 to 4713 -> 17.7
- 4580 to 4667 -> 17.8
